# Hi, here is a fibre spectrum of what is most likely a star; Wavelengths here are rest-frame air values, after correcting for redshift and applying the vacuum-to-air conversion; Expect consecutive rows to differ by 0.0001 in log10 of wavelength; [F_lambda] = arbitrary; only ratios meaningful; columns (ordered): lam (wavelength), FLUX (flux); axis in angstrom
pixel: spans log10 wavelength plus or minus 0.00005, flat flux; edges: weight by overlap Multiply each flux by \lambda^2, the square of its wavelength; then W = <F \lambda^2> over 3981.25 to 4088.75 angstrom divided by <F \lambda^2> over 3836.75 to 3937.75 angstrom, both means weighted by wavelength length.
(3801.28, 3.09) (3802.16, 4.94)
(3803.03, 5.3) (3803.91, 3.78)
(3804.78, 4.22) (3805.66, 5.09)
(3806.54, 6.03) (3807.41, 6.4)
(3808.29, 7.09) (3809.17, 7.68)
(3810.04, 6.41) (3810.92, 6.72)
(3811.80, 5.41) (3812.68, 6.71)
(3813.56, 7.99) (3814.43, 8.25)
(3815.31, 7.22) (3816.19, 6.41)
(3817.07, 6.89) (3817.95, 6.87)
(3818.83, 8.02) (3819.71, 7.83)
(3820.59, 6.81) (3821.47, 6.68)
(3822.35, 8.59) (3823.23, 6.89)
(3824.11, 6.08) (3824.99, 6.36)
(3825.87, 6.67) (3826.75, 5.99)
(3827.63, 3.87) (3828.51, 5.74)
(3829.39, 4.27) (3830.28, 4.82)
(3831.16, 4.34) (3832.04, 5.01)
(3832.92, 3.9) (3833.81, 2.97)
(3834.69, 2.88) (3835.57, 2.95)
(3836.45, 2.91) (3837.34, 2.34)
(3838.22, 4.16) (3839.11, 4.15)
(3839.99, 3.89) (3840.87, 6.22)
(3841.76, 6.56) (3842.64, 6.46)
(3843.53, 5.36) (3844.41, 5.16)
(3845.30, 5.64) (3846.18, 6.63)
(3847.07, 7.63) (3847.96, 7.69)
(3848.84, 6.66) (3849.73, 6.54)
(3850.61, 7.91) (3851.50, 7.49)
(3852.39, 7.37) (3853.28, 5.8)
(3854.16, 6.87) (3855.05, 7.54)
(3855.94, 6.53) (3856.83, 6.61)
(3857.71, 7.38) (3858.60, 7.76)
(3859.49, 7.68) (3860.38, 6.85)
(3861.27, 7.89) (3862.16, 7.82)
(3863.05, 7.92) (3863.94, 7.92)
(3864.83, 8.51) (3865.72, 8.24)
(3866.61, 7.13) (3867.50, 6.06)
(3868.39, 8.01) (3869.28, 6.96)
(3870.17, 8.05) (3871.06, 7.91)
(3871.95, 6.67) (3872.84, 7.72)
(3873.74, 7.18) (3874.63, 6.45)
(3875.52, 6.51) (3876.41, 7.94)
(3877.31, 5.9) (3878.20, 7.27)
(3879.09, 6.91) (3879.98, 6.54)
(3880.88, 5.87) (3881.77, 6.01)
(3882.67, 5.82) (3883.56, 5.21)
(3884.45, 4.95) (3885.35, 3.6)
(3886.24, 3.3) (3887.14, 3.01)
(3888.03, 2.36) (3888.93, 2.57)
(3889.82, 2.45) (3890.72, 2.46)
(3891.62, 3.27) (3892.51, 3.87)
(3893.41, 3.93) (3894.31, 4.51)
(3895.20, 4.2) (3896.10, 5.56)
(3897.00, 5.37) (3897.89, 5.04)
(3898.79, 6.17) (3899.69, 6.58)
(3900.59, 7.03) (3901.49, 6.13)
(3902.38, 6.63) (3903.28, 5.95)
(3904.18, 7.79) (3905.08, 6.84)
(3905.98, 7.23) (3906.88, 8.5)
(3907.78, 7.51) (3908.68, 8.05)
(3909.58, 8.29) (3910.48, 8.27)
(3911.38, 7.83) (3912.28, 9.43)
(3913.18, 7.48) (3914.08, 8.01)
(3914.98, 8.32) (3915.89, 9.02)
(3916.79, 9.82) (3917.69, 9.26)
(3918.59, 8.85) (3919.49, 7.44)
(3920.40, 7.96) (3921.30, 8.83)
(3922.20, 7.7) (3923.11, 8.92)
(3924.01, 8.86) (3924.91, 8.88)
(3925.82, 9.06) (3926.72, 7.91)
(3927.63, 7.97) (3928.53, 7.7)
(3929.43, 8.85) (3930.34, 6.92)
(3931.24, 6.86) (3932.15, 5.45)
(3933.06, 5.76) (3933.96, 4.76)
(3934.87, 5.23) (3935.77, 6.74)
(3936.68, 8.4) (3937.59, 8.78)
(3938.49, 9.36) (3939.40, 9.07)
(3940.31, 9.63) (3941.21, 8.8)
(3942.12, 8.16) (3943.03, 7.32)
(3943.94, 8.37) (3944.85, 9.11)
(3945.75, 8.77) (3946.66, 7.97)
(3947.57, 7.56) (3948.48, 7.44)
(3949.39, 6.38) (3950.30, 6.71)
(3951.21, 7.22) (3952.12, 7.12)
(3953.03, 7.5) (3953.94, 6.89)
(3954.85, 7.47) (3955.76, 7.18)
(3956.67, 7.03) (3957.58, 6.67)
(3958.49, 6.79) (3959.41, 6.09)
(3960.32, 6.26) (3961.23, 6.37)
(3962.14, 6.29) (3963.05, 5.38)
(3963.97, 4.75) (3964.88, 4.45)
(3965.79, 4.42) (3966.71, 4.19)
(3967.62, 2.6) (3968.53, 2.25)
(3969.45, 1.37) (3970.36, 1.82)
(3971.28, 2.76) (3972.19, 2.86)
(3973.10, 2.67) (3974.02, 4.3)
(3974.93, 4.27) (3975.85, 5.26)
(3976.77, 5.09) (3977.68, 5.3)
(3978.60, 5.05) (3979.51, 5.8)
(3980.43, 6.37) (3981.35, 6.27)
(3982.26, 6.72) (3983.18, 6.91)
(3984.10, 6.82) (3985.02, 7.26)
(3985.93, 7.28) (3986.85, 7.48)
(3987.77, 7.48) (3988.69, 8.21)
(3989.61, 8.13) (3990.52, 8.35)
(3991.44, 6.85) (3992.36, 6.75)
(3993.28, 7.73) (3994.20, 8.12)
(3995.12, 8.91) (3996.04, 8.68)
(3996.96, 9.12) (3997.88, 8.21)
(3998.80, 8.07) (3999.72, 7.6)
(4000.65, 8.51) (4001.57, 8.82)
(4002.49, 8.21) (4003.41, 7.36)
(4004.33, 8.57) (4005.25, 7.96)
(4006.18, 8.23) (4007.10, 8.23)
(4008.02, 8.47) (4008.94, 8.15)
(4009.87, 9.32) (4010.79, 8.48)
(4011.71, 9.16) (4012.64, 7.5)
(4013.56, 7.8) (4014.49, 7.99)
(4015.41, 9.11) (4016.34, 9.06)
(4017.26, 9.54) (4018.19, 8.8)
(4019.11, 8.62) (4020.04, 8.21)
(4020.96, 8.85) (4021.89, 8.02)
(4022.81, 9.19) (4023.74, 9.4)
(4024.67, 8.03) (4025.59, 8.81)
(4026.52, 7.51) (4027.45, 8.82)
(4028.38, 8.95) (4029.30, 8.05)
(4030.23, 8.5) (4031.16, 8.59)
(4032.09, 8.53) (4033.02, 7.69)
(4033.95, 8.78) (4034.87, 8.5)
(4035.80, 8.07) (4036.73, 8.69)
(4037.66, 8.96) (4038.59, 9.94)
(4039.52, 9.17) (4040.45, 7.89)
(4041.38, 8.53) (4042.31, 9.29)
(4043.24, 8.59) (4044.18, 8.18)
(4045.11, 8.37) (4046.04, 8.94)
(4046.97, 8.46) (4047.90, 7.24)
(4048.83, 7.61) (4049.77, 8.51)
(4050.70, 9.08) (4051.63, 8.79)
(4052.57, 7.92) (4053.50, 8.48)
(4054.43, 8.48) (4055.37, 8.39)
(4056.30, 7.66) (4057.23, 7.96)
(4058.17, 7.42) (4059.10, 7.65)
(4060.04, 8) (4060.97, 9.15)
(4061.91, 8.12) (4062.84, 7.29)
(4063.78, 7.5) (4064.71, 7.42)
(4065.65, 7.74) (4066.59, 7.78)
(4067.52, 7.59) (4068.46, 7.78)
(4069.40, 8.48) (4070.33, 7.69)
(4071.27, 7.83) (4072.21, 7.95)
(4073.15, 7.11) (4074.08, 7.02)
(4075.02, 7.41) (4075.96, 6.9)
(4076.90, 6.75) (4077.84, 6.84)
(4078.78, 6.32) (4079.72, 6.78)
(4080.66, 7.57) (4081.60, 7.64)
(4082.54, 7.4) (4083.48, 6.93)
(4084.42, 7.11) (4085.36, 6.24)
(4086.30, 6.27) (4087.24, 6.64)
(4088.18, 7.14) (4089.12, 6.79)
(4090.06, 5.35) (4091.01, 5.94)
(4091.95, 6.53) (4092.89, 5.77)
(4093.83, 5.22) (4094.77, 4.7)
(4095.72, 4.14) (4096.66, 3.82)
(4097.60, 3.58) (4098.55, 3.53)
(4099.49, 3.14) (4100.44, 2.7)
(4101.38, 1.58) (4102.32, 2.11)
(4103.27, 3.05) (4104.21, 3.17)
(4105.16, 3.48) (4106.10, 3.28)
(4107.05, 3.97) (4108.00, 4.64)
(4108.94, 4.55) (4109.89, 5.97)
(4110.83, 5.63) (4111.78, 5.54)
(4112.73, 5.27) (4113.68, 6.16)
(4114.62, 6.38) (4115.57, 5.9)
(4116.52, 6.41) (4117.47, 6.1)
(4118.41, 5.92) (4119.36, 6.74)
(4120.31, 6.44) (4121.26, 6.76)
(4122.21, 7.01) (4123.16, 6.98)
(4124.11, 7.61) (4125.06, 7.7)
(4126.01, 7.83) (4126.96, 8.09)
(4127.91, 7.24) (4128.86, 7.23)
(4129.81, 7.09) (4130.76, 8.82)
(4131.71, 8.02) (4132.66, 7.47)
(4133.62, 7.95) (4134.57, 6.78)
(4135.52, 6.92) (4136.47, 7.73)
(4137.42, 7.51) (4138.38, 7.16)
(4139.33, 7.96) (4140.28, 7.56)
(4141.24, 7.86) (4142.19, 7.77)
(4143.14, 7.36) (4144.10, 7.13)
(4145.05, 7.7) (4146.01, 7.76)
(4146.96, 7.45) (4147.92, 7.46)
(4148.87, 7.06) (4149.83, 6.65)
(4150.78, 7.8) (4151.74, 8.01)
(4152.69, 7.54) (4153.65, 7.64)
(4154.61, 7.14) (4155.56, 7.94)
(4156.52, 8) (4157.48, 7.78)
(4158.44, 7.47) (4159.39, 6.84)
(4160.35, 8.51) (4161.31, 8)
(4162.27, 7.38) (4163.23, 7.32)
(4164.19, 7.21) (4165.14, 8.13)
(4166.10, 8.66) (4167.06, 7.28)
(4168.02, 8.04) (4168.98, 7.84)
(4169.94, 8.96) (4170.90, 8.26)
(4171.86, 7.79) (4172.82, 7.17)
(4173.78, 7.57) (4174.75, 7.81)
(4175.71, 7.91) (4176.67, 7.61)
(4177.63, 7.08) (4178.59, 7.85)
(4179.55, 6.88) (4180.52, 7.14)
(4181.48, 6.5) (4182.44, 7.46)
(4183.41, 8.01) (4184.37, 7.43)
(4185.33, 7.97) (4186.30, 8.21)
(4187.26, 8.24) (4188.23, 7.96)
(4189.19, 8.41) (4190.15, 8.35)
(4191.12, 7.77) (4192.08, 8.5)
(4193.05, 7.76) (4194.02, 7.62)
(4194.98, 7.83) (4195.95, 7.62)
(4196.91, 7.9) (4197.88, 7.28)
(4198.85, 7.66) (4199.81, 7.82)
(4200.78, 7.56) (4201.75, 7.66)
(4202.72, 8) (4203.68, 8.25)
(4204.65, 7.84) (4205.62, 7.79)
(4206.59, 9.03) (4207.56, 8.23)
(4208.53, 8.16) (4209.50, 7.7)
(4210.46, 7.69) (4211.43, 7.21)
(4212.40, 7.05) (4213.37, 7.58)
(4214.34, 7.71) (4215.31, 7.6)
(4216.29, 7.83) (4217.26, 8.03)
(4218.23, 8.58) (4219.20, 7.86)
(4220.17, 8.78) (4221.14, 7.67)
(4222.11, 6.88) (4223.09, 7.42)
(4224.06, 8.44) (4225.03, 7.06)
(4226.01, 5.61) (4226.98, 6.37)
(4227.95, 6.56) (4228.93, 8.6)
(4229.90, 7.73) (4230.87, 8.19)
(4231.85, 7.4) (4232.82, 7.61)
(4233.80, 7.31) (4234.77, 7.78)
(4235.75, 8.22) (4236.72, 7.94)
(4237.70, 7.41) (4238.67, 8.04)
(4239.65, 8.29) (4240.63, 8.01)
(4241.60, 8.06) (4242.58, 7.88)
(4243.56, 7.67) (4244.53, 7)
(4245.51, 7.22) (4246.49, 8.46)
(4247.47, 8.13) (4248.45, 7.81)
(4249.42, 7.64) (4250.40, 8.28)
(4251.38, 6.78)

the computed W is 1.3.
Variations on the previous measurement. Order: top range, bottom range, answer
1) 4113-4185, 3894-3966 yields 1.13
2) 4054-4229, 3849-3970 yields 1.18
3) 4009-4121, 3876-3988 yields 1.18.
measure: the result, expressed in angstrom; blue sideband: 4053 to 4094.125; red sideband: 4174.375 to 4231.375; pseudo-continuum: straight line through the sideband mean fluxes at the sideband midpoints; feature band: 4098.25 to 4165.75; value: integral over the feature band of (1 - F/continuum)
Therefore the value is 8.2 angstrom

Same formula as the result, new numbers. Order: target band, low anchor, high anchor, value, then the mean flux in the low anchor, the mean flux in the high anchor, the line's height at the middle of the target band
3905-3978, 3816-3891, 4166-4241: -5.0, 6.05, 7.75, 6.48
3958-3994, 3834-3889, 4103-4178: 5.6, 6.2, 7.04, 6.55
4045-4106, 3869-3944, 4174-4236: 5.6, 6.83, 7.71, 7.33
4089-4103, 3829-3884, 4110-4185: 5.7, 6.29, 7.36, 7.17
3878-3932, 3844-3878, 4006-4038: 6.9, 7.17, 8.53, 7.55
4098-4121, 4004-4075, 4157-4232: 9.6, 8.31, 7.73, 8.05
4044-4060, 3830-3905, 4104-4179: -3.5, 5.86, 7.1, 6.7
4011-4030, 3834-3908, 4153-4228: -4.9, 6.02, 7.72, 6.81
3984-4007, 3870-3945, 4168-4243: -2.8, 6.85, 7.75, 7.12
